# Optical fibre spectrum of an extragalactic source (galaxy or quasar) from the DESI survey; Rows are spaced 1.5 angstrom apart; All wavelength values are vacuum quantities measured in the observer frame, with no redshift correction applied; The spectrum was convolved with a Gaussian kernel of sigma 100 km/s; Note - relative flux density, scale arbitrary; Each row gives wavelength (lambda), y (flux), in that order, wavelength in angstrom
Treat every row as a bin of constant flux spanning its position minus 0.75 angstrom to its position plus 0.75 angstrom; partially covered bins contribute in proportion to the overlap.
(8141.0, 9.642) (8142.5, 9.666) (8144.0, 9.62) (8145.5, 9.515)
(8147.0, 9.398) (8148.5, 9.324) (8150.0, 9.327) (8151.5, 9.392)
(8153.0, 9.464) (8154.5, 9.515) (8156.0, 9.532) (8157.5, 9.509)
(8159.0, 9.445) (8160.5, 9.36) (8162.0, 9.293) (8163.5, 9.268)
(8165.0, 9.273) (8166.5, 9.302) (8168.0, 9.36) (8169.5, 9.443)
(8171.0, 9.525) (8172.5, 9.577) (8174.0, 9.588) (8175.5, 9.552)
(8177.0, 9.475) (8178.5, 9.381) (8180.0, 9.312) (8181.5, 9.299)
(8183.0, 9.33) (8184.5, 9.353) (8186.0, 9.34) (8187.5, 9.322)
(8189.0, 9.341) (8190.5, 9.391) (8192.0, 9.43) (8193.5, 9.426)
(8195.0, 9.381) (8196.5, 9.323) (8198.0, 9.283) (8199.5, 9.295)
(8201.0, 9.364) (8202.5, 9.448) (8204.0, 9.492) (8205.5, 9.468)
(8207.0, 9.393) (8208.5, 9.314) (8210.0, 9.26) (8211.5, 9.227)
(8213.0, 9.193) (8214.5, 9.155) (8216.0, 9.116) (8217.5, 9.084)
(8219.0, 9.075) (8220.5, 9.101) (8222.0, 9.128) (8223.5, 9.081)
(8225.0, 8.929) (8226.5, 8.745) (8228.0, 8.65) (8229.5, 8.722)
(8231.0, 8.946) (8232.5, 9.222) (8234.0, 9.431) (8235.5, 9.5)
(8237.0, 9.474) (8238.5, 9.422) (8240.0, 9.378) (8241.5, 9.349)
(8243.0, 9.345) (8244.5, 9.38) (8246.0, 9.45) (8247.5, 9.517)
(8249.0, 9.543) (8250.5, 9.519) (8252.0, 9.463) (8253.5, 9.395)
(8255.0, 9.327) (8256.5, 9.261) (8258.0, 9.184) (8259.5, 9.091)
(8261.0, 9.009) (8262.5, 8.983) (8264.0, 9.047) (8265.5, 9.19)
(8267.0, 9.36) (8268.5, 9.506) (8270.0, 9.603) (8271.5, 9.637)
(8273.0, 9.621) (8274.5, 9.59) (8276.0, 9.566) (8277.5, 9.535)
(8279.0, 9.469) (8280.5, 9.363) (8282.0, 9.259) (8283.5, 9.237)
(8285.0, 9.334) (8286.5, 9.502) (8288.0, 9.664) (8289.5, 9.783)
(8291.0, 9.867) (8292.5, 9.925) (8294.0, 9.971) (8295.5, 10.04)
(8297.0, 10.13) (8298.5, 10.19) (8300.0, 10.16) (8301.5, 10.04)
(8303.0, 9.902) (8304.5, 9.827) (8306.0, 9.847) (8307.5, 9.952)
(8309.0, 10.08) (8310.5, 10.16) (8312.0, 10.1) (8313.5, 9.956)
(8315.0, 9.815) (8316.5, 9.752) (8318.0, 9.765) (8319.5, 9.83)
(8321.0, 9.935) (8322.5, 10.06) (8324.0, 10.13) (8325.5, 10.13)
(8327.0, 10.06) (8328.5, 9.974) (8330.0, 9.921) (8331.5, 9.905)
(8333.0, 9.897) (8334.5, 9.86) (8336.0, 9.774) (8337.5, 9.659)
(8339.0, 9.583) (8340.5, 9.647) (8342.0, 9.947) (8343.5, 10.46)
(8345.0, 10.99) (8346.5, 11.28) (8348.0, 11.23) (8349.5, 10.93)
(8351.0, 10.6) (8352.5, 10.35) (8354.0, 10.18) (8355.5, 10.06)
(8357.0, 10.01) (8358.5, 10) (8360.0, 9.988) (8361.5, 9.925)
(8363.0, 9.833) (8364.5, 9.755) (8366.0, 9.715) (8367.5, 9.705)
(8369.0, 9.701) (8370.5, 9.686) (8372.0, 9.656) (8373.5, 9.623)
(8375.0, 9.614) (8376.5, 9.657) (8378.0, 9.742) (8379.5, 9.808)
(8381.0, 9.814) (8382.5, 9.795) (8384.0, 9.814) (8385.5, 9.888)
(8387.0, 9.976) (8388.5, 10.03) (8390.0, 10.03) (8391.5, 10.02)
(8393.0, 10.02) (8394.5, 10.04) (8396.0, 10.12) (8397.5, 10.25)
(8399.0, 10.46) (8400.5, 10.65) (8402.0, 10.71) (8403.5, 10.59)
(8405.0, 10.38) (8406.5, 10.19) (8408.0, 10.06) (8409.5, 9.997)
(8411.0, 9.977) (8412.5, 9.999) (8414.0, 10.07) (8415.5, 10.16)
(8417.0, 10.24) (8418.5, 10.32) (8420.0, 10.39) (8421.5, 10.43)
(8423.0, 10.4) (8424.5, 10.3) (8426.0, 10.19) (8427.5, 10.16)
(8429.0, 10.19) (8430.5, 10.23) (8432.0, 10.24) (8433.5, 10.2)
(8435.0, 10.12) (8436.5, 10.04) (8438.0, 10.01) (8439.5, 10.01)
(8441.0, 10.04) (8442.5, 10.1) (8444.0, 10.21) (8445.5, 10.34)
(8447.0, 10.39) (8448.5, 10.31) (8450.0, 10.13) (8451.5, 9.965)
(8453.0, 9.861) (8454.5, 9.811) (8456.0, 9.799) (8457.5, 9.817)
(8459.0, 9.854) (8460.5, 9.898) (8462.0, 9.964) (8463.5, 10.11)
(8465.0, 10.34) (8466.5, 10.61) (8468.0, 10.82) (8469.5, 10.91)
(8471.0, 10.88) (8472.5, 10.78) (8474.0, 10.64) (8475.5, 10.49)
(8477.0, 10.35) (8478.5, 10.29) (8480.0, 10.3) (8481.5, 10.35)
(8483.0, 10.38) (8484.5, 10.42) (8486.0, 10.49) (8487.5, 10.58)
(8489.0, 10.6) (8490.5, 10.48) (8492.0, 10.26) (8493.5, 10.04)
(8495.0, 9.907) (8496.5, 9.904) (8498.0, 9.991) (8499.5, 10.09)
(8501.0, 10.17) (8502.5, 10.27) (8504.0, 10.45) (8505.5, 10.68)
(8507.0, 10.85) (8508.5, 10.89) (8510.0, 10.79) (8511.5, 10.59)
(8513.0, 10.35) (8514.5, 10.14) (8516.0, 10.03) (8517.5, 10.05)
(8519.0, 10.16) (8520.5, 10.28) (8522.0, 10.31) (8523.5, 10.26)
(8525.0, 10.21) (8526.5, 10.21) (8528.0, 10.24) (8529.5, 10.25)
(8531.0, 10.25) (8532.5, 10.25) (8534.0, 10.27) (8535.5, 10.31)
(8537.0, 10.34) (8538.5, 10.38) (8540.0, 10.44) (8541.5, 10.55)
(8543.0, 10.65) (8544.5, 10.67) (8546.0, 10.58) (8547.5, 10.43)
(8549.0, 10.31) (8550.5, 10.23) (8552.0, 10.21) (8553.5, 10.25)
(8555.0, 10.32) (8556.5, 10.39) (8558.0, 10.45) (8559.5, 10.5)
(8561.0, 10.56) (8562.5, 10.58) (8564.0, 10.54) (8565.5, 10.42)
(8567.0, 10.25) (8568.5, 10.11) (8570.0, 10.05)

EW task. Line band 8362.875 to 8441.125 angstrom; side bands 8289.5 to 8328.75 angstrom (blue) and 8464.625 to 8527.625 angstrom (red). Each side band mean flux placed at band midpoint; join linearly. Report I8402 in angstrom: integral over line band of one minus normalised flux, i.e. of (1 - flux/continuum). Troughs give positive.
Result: 0.98 angstrom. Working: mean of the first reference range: 9.98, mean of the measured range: 10.1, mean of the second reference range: 10.4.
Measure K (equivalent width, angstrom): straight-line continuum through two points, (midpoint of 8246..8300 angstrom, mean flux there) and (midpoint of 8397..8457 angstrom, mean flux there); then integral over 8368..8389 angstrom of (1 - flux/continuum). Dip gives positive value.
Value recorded 0.4 angstrom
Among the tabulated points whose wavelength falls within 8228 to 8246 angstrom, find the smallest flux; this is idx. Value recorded 8.65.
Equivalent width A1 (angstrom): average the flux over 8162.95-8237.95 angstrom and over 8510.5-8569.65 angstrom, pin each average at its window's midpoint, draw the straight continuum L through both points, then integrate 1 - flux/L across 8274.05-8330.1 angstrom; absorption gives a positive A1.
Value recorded -1.4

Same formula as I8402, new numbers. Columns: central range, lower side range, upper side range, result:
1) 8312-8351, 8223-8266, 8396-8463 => -1.8 angstrom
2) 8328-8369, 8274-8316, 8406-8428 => -0.6 angstrom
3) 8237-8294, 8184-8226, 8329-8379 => 0.9 angstrom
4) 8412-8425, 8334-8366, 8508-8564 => 0.0 angstrom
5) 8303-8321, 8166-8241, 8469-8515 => -0.4 angstrom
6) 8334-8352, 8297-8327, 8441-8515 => -0.5 angstrom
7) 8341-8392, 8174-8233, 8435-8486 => -0.9 angstrom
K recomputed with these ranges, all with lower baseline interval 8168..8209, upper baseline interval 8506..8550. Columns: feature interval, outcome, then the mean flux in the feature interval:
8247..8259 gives 0.2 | 9.39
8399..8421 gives -0.5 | 10.3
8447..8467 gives 0.3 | 10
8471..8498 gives -0.3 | 10.4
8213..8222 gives 0.4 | 9.12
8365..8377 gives 0.3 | 9.67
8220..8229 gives 0.5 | 8.93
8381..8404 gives -0.4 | 10.1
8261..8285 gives 0.7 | 9.38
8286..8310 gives -0.5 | 9.94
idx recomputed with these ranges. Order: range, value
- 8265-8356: 9.19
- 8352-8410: 9.614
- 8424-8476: 9.799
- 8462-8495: 9.907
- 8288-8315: 9.664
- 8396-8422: 9.977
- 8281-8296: 9.237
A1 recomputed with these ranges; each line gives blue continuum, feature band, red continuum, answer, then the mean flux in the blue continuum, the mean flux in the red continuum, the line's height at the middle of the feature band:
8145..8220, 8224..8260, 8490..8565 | 1.0 angstrom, 9.36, 10.3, 9.53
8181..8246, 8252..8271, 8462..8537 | 0.4 angstrom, 9.26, 10.4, 9.44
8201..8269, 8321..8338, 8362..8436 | -0.4 angstrom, 9.24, 10.1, 9.71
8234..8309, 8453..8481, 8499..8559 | -0.4 angstrom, 9.55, 10.4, 10.2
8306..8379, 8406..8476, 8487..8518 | 0.0 angstrom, 10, 10.3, 10.2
